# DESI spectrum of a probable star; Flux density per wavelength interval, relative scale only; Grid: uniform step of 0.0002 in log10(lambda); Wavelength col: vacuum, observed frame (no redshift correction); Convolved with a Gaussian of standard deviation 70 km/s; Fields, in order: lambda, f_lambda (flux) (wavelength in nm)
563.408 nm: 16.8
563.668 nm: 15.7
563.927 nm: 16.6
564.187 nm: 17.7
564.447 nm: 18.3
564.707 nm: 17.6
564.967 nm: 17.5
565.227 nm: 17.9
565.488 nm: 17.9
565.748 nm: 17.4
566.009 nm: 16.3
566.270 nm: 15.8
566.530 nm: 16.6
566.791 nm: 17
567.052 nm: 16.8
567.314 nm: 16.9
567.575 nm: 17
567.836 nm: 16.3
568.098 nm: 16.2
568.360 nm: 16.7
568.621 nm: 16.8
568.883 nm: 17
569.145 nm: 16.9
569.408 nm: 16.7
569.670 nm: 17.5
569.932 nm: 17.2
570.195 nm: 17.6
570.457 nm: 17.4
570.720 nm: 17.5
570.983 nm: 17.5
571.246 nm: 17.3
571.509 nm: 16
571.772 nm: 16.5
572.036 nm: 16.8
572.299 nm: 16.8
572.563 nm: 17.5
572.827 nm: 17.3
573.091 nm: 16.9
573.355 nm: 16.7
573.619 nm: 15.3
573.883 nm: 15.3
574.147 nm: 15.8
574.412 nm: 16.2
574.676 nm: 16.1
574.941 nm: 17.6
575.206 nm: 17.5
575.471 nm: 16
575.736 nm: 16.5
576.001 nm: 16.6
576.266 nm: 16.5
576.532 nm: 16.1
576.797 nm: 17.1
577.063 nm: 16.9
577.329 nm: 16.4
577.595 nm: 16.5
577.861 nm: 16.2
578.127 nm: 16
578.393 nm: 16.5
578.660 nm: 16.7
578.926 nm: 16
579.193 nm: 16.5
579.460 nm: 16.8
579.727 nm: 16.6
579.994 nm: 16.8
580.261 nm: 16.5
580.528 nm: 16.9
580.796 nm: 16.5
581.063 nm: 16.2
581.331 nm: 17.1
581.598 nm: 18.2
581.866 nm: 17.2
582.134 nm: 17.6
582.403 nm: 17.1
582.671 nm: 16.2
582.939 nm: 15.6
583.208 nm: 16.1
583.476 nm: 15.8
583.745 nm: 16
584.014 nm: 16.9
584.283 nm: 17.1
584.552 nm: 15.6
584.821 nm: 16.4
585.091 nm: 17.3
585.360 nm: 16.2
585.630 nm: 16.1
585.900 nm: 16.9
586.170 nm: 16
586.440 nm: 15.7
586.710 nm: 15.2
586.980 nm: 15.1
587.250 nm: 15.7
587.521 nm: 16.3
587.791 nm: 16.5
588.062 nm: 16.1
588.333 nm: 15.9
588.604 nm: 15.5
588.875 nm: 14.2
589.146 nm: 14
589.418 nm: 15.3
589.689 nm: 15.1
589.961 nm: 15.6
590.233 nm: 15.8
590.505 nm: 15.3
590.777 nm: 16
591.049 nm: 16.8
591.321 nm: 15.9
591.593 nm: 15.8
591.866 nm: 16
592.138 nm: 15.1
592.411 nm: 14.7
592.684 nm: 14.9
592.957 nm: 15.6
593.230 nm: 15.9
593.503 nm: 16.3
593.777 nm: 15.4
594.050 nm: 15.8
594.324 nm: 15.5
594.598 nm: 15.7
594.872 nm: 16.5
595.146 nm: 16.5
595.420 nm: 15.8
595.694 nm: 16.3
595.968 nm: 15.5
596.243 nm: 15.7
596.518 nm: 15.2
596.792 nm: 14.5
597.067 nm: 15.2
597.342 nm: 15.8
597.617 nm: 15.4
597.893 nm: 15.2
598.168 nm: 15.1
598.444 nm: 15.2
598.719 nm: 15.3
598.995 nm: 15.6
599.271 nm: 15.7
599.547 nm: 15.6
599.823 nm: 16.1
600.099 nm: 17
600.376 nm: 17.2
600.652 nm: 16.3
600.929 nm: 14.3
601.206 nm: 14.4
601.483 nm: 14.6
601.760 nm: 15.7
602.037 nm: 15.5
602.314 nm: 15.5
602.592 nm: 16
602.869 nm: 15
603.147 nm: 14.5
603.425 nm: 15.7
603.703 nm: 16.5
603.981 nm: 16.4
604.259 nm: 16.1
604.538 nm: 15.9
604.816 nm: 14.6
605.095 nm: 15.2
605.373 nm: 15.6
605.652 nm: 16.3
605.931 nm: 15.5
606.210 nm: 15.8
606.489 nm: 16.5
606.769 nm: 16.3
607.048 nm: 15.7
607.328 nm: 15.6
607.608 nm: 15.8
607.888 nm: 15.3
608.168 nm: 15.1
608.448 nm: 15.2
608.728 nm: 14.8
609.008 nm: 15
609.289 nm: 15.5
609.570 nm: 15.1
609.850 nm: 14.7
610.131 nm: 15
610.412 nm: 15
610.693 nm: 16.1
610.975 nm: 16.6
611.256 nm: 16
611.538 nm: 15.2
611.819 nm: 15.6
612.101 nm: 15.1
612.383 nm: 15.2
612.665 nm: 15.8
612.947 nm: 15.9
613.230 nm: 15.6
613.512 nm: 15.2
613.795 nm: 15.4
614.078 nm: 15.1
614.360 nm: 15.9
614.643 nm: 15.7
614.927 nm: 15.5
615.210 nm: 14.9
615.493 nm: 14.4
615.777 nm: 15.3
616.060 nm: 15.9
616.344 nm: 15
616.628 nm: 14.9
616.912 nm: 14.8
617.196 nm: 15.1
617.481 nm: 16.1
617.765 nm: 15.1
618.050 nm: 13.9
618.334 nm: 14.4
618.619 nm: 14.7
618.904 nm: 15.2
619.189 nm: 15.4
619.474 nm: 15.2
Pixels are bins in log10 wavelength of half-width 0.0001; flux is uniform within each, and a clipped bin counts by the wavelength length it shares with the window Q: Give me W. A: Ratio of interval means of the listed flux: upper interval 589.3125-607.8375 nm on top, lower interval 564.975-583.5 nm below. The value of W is 0.9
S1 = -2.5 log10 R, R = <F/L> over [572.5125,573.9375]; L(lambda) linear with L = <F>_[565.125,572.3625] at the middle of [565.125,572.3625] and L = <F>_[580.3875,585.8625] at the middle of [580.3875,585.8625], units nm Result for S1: 0.02 mag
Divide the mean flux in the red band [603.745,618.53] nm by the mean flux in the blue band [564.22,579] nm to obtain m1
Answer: 0.9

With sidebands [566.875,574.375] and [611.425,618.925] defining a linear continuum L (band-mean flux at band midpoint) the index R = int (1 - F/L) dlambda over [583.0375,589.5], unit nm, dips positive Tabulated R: 0.13 nm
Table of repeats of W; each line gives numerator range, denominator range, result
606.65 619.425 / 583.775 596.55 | 0.97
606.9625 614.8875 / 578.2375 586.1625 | 0.93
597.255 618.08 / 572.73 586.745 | 0.94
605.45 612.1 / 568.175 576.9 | 0.93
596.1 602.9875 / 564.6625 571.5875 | 0.91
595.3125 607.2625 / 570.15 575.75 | 0.93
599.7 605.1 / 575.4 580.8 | 0.95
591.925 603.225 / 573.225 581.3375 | 0.94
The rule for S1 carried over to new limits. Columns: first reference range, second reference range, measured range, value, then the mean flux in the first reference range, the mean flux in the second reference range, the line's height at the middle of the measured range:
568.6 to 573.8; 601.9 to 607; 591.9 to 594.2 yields 0.04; 16.9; 15.7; 16.1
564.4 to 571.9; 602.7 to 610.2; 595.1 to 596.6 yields 0.01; 17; 15.5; 15.9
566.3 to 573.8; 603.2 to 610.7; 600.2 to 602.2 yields 0.02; 16.9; 15.5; 15.7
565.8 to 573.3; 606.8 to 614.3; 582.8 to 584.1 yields 0.02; 16.9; 15.4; 16.4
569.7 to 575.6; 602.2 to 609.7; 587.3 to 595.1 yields 0.03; 16.8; 15.6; 16.1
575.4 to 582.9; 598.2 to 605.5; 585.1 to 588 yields 0.02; 16.6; 15.6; 16.3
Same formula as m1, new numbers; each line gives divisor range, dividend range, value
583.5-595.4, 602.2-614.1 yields 0.98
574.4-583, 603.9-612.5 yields 0.93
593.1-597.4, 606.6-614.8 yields 0.98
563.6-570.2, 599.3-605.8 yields 0.92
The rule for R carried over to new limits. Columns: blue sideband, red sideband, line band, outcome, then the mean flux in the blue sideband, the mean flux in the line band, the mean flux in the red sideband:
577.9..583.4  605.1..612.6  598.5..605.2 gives 0.08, 16.6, 15.6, 15.5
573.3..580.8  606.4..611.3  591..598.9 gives 0.16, 16.4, 15.6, 15.5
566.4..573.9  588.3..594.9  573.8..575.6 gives 0.02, 16.9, 16.4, 15.5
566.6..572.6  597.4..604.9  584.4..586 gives -0.01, 16.9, 16.4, 15.6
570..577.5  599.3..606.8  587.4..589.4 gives 0.09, 16.7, 15.5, 15.7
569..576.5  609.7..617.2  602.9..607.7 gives -0.03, 16.8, 15.7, 15.4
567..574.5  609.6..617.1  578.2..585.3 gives -0.09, 16.8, 16.6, 15.4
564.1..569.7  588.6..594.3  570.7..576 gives -0.01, 17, 16.6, 15.5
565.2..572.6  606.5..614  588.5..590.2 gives 0.13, 16.9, 15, 15.5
